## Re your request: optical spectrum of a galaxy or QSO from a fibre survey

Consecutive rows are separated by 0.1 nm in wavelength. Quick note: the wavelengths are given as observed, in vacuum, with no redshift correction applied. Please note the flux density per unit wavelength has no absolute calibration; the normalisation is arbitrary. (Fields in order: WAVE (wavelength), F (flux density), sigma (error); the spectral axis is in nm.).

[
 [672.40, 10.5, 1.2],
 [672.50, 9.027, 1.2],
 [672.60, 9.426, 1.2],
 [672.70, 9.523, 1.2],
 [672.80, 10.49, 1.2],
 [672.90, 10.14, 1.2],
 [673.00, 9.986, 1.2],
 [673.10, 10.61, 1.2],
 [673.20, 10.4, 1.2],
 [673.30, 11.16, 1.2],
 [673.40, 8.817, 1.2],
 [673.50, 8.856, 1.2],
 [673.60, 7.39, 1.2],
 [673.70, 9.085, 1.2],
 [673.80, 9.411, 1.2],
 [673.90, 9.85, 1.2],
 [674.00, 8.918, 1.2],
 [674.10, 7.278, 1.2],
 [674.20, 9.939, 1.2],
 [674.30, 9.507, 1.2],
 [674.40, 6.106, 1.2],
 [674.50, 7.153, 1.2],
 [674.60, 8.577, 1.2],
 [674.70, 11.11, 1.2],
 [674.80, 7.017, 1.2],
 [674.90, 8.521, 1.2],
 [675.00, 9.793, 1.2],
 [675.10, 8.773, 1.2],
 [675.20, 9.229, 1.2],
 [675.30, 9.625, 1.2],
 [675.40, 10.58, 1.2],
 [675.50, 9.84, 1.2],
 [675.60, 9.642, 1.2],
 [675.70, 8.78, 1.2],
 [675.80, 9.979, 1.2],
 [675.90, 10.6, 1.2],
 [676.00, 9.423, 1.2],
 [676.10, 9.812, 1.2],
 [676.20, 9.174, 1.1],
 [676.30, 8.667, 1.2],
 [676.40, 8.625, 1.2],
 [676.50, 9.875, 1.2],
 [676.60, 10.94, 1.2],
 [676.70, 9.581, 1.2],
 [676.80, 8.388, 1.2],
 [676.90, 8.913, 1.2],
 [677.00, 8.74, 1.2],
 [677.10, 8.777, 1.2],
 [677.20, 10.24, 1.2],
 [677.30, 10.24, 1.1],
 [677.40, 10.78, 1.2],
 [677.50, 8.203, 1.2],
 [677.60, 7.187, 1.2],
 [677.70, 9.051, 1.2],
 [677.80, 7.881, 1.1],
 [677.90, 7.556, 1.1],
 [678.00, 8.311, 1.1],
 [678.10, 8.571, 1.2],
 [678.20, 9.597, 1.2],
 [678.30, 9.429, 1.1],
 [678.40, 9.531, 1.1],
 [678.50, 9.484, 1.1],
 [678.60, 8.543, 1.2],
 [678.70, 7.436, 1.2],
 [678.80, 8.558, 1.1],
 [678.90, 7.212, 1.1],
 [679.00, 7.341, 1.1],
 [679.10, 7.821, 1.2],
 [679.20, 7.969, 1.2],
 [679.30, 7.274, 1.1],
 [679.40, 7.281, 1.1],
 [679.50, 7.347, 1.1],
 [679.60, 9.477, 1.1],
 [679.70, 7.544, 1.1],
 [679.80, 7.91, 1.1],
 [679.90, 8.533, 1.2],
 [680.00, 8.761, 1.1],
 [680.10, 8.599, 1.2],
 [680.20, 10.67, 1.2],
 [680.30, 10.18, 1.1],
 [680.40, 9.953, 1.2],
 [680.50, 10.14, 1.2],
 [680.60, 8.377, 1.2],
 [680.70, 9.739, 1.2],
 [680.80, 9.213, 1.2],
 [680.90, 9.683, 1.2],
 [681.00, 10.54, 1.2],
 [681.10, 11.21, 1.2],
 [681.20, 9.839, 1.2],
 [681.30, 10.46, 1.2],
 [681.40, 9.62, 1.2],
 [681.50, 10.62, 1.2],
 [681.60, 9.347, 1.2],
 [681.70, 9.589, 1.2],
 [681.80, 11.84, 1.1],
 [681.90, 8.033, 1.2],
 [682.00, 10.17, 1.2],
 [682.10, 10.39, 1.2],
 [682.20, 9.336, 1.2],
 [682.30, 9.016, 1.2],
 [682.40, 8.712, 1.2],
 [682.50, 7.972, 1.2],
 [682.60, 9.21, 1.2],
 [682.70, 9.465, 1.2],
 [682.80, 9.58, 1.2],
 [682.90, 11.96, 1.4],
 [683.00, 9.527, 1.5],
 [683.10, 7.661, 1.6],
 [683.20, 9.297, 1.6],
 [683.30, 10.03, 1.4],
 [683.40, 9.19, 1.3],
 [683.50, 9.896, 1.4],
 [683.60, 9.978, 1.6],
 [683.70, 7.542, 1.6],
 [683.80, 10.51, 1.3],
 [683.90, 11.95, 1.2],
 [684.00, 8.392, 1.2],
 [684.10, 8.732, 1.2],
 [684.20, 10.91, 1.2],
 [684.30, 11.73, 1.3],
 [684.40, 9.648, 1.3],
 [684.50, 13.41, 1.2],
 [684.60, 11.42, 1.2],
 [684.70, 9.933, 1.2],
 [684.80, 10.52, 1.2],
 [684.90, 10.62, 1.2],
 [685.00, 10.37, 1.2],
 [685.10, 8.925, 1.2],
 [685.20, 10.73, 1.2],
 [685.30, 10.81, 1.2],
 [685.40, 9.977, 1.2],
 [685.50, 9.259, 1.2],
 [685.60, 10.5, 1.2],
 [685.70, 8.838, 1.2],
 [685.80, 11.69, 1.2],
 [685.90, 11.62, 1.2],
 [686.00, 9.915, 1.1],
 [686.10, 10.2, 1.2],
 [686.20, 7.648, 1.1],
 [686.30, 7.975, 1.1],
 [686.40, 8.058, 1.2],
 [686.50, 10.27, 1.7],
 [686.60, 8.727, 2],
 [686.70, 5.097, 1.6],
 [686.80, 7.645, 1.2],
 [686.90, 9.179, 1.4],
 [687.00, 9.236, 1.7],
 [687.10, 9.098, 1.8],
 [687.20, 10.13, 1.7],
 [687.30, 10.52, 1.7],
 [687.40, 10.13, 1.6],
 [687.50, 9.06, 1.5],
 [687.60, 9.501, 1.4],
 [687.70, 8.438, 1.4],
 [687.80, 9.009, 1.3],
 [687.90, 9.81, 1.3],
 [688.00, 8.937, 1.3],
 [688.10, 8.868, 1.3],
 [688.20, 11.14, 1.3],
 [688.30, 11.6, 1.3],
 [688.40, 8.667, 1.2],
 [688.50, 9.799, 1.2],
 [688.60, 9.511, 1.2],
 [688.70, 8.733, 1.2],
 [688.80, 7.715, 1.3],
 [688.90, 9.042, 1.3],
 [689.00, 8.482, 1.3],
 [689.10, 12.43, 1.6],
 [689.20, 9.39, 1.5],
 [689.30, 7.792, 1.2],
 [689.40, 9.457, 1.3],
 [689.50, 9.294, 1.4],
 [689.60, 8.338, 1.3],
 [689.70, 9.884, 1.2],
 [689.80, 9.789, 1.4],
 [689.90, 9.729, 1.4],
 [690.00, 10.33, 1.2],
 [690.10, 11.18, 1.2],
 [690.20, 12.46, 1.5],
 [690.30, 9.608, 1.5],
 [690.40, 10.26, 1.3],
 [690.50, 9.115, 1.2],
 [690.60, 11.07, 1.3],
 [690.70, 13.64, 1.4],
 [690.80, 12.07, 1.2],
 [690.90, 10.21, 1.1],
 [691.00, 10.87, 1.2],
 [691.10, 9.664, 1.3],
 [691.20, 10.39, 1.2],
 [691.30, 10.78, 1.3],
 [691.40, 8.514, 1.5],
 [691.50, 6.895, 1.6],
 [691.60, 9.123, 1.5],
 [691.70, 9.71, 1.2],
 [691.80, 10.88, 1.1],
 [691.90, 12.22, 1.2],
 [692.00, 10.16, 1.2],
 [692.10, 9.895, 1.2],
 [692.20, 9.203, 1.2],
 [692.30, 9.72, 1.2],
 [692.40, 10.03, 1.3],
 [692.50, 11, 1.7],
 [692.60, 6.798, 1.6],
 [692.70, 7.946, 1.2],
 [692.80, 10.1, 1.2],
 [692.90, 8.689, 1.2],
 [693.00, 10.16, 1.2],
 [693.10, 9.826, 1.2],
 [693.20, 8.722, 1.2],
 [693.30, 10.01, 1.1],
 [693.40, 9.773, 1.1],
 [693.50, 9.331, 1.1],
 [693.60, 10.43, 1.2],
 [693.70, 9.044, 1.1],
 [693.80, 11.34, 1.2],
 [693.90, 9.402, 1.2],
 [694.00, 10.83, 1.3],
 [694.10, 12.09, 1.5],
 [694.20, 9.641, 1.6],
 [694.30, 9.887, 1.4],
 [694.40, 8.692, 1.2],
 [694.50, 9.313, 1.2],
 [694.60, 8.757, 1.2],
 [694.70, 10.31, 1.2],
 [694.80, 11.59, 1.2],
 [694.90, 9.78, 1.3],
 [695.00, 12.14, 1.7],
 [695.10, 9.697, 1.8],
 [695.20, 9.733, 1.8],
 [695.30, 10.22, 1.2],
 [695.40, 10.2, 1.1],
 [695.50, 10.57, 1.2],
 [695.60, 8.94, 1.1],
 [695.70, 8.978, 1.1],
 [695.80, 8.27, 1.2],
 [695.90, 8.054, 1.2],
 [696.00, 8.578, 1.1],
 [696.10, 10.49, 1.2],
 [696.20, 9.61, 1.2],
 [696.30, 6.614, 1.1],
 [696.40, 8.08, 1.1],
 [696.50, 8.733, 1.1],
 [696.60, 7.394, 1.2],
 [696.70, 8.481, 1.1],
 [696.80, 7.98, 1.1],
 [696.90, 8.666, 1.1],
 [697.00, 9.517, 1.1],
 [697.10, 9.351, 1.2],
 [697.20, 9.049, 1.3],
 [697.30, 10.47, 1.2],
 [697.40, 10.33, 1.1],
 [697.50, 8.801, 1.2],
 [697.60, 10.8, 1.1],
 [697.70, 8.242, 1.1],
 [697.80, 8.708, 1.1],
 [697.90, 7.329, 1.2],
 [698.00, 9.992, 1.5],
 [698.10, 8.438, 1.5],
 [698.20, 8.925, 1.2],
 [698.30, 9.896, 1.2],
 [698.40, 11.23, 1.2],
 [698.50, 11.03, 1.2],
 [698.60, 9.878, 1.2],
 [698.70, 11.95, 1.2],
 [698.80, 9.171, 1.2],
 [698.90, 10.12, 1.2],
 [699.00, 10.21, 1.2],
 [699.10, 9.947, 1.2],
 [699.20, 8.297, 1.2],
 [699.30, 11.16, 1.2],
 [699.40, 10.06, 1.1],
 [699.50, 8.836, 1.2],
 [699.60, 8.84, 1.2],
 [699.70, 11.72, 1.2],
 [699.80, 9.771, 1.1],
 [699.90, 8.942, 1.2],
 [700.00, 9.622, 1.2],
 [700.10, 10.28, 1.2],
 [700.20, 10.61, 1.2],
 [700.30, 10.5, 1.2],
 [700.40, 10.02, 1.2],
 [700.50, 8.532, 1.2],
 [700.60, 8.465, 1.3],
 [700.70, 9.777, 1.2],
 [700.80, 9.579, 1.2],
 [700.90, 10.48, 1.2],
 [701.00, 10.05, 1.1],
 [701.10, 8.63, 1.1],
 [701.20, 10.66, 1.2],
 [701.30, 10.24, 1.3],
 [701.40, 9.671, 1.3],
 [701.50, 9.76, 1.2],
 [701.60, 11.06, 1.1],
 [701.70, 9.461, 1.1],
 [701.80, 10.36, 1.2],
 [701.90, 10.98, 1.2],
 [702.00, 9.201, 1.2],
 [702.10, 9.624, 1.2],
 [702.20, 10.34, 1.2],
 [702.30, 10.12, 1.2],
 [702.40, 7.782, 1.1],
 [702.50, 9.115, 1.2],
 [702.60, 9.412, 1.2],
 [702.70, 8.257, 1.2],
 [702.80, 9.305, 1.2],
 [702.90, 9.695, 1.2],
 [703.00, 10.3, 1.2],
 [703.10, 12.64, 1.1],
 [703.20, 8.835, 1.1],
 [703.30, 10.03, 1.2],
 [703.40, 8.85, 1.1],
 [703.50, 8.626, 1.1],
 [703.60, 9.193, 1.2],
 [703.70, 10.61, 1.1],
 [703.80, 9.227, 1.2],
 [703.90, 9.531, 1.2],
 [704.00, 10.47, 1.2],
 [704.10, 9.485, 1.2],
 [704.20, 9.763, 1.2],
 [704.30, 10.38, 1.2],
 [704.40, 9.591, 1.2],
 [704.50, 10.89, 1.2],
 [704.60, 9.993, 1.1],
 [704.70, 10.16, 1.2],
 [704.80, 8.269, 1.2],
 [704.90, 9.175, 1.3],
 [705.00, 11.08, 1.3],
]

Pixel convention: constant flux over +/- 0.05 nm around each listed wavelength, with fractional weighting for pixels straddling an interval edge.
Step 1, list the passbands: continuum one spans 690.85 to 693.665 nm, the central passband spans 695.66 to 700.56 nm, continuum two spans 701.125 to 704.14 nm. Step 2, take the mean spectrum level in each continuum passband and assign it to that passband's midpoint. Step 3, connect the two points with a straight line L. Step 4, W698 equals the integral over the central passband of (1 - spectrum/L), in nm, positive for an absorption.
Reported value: 0.163 nm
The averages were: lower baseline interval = 9.68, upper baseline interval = 9.75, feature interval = 9.4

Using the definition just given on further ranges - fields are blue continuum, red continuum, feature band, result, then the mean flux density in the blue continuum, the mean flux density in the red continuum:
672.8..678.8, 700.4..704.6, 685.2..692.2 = -0.21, 9.15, 9.74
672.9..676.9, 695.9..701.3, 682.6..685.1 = -0.19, 9.26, 9.48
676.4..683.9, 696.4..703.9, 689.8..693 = -0.22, 9.17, 9.61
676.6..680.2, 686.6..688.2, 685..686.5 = -0.14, 8.58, 9.04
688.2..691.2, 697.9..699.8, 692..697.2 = 0.26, 10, 9.91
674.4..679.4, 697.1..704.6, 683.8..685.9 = -0.29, 8.9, 9.76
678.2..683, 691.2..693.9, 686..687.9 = 0.10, 9.18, 9.64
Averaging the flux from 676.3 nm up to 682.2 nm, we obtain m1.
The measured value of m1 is 9.09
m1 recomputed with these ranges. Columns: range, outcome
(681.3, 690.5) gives 9.68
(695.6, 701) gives 9.41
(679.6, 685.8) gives 9.79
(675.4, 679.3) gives 8.96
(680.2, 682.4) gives 9.86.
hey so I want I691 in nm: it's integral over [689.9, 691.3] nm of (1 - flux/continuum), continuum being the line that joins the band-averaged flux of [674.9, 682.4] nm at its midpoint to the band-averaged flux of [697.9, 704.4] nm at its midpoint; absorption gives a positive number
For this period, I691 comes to -0.19 nm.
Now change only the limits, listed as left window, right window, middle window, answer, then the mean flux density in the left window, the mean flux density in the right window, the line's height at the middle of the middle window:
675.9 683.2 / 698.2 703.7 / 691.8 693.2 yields -0.02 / 9.13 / 9.83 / 9.56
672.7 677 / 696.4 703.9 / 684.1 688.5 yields -0.15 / 9.3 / 9.61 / 9.44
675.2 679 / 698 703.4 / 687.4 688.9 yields 0.01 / 9.11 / 9.84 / 9.45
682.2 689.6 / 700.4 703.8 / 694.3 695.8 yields -0.04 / 9.58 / 9.68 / 9.64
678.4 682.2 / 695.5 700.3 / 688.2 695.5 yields -0.49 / 9.11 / 9.39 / 9.3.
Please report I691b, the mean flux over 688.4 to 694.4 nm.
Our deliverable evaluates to 9.85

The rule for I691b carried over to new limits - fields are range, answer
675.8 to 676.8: 9.59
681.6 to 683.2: 9.49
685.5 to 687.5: 9.28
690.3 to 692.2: 10.3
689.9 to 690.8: 11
